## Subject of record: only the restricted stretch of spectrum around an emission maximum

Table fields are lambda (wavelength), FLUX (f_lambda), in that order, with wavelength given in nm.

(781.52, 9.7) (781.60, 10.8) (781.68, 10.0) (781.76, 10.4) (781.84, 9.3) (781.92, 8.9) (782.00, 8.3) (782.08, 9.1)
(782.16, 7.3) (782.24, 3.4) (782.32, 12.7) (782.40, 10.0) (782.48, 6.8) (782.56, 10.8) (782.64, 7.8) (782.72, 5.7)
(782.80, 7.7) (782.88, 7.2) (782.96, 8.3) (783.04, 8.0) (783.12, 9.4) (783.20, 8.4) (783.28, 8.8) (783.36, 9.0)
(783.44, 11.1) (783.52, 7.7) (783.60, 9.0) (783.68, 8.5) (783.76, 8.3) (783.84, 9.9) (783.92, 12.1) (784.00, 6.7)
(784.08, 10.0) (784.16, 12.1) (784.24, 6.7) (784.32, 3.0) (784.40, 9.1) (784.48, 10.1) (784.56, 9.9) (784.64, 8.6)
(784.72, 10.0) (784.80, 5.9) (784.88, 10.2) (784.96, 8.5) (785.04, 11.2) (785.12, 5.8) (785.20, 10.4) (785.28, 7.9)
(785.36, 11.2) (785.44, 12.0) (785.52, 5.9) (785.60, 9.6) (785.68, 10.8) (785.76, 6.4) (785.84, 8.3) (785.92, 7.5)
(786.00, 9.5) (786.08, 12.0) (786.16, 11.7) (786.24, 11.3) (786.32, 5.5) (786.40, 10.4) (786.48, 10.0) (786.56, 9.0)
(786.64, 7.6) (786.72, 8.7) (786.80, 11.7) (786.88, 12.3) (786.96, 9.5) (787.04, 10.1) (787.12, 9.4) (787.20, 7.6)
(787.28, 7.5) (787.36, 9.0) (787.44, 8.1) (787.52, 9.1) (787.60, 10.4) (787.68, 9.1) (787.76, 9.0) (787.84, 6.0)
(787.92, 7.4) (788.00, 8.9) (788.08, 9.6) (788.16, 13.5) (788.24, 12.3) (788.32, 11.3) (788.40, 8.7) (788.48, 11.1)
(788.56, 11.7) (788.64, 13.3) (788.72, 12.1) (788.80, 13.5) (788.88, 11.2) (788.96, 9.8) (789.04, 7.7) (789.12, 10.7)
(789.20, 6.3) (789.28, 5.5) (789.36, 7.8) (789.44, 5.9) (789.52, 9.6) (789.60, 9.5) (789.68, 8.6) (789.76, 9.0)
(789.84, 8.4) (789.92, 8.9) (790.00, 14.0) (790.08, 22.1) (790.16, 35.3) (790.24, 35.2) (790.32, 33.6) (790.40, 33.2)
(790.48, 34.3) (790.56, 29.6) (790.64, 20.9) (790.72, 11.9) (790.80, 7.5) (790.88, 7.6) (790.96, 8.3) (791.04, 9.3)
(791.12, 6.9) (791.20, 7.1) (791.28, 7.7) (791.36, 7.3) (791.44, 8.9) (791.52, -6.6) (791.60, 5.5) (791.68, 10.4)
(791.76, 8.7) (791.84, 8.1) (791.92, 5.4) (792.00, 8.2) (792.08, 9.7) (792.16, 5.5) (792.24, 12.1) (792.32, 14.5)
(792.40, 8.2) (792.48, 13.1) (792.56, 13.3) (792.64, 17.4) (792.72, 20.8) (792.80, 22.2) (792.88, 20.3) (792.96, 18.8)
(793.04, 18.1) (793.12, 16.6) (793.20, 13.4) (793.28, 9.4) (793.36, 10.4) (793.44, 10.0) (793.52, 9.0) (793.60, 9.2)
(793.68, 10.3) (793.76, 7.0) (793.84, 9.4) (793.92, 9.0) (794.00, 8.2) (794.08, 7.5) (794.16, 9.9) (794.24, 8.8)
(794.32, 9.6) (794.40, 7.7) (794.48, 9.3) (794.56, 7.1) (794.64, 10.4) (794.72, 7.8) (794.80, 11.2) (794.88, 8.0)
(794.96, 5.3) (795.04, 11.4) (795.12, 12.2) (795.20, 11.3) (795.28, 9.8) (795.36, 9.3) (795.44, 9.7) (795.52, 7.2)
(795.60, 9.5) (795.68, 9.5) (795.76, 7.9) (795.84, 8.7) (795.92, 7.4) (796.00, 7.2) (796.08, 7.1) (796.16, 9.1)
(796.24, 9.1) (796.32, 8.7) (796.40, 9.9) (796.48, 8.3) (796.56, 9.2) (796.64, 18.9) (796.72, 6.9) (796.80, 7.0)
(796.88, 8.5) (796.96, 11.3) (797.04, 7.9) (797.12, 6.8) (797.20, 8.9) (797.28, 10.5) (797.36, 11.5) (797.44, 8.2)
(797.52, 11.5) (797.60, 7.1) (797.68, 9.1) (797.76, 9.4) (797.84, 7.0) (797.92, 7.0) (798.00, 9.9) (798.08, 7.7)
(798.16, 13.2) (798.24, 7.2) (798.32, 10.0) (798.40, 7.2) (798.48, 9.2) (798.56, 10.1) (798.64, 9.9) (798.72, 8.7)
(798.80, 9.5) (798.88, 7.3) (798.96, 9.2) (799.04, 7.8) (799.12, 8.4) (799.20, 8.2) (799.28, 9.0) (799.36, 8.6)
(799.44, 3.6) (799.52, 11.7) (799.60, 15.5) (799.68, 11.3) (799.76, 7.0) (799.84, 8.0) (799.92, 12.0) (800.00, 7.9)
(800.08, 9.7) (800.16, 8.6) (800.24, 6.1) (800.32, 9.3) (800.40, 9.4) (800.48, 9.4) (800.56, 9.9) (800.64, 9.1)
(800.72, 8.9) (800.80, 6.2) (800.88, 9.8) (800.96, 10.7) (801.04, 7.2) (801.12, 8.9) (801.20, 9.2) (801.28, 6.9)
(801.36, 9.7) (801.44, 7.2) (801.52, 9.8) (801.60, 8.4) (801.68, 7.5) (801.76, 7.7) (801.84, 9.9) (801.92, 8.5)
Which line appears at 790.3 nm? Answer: H-alpha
